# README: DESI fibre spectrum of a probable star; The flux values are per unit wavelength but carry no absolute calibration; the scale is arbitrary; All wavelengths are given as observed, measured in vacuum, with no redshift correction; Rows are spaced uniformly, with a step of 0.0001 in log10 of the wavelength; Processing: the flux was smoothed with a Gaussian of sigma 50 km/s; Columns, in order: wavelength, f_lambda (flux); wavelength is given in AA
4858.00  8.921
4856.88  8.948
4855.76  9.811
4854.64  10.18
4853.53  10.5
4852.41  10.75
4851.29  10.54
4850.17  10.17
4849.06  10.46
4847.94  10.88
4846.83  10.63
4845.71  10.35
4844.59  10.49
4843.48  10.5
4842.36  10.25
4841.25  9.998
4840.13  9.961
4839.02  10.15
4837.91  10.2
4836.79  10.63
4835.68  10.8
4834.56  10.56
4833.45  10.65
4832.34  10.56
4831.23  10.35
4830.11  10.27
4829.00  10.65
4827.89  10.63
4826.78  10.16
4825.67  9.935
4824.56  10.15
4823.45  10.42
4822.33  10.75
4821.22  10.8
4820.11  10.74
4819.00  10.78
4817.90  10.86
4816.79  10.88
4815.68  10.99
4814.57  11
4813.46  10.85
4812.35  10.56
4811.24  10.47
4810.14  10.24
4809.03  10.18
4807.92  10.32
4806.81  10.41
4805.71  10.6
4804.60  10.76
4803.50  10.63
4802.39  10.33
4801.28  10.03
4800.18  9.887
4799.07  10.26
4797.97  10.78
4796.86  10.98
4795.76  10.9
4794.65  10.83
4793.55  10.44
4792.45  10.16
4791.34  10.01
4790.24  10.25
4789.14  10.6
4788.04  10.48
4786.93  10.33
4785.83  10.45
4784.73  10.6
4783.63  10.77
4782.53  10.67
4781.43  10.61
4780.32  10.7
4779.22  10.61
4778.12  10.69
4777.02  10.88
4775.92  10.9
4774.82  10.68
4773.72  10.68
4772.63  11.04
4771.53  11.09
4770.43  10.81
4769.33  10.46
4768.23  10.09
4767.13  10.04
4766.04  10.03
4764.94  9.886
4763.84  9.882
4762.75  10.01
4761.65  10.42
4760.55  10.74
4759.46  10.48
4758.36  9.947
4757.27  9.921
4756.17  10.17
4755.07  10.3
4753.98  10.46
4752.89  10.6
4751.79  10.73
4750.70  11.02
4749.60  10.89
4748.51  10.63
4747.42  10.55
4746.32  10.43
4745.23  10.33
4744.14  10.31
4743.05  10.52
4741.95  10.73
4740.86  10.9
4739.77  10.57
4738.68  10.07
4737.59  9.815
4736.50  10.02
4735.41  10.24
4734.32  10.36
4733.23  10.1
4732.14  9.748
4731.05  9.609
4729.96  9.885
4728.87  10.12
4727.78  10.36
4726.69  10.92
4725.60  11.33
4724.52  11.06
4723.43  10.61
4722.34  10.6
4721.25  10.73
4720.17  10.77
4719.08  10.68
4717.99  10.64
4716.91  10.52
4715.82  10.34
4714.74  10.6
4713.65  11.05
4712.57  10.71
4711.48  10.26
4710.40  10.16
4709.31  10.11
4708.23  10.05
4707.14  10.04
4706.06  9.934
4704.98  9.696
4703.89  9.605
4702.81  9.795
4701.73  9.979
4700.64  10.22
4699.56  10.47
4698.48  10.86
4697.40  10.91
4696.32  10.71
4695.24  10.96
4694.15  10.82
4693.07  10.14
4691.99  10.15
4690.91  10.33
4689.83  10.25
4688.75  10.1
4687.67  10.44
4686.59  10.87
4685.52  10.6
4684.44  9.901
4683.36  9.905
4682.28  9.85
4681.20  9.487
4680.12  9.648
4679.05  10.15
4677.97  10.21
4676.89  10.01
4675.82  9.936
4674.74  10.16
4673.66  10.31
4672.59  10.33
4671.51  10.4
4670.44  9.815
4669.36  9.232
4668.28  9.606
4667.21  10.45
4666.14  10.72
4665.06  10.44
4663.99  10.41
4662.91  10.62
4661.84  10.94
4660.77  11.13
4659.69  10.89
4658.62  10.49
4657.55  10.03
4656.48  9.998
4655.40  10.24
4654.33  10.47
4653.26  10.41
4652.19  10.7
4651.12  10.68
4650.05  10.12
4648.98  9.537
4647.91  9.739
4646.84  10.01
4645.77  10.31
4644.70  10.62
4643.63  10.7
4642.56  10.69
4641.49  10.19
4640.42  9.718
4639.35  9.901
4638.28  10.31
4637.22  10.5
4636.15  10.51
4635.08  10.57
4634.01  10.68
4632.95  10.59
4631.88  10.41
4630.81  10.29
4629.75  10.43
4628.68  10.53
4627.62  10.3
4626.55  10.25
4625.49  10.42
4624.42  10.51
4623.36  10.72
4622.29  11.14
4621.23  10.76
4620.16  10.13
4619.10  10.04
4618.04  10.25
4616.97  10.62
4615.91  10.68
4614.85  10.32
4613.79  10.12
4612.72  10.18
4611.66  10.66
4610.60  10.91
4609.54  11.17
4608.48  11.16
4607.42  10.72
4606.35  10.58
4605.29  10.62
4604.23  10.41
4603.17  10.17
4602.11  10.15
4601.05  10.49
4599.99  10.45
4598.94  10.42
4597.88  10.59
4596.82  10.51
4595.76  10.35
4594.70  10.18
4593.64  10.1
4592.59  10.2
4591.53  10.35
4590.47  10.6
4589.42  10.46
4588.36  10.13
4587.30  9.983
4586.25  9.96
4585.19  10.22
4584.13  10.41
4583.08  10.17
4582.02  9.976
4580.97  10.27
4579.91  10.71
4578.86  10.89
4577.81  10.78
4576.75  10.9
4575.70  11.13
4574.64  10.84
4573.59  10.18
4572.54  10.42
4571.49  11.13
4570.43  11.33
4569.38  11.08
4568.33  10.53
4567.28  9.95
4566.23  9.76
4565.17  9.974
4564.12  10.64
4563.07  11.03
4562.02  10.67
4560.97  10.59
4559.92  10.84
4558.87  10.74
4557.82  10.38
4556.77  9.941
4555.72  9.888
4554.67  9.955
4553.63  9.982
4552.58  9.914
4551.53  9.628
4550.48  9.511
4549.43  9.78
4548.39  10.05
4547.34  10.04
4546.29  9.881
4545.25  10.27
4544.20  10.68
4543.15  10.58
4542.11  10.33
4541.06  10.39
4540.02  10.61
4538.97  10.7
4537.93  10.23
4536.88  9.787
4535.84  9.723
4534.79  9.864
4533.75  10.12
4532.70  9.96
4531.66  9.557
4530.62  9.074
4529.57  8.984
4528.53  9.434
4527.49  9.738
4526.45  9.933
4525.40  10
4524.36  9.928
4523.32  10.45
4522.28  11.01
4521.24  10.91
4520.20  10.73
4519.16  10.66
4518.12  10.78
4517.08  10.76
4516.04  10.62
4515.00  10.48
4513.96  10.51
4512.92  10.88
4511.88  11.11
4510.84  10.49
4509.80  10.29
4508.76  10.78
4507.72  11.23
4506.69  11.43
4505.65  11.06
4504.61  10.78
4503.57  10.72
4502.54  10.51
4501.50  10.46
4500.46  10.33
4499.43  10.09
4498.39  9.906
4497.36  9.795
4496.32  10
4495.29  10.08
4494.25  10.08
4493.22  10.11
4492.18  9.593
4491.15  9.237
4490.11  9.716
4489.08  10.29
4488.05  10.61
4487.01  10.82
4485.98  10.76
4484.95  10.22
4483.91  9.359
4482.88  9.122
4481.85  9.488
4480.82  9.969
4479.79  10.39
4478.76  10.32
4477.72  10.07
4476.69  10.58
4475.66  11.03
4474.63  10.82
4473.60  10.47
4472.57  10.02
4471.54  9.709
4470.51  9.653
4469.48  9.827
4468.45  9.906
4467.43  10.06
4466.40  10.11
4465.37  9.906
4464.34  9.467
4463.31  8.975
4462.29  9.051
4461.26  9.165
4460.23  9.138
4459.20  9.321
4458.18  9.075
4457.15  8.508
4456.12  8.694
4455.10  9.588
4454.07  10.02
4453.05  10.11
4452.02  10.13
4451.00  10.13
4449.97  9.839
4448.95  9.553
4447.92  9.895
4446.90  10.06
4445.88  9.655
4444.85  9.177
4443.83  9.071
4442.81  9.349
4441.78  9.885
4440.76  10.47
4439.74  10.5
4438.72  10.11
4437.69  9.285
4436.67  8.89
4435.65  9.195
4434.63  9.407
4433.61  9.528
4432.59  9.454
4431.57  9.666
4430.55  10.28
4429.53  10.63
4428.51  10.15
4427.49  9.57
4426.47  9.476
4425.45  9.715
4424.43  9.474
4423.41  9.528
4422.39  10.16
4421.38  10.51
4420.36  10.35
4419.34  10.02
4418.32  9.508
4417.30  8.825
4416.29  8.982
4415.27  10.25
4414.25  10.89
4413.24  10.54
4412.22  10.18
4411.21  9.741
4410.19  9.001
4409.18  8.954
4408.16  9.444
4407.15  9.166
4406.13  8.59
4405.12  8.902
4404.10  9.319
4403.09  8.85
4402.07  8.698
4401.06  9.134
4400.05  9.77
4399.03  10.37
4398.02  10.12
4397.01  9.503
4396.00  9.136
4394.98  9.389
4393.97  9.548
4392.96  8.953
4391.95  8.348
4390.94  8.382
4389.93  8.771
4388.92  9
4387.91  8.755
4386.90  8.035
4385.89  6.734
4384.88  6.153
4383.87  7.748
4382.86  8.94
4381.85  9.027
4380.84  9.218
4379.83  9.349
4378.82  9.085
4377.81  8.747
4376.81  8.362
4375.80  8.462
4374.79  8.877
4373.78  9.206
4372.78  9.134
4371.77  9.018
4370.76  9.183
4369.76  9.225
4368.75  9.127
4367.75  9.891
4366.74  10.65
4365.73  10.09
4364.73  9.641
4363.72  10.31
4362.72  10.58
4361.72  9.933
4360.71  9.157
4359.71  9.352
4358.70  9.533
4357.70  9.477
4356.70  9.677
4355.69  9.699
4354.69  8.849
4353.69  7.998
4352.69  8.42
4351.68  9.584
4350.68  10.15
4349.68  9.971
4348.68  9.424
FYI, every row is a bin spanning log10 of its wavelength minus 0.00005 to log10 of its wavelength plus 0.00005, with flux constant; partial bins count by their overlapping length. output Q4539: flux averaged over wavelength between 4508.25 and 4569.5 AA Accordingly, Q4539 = 10.2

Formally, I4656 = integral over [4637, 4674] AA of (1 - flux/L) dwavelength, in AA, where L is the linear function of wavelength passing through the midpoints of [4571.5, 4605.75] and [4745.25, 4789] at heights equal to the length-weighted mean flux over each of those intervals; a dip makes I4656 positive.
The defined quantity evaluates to 0.5 AA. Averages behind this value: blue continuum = 10.4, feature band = 10.3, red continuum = 10.5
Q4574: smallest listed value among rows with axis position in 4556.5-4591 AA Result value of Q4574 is 9.76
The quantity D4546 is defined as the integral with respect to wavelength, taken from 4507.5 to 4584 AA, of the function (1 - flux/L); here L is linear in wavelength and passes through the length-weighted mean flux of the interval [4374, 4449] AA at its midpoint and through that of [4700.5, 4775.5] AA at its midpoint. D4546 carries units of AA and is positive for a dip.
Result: -4.5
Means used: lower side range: 9.33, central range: 10.3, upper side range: 10.4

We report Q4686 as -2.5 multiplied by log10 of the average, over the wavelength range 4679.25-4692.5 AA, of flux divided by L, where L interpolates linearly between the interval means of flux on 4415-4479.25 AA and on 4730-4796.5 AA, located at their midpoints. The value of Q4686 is 0.014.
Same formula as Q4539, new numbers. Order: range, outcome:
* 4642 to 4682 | 10.3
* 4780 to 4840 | 10.5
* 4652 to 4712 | 10.3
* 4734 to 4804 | 10.5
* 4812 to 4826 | 10.7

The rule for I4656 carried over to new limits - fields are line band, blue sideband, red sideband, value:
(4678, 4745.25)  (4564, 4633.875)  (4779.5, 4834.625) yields 1.08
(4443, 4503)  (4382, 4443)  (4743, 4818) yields -1.90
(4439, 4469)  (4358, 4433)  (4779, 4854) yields -0.38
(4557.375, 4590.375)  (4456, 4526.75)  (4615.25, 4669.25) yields -0.74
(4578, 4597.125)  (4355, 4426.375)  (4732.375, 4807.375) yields -0.79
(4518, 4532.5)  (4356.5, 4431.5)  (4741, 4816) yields -0.49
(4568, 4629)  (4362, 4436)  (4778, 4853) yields -3.78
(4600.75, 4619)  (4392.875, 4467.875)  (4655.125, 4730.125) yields -0.77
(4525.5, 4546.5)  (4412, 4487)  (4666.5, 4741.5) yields -0.06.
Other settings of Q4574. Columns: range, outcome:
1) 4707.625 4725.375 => 10.05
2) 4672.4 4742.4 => 9.487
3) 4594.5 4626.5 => 10.04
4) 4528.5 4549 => 8.984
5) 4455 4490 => 8.508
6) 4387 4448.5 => 8.348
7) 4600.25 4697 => 9.232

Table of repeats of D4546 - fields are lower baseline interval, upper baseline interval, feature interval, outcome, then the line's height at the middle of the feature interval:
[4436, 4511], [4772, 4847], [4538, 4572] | -0.8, 10.1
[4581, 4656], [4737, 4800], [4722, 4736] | 0.1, 10.5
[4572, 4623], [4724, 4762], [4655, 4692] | 0.7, 10.4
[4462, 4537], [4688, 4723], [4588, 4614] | -0.5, 10.3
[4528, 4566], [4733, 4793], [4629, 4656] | -0.2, 10.3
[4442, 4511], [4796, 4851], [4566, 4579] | -0.8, 10.1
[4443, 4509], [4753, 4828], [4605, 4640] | -1.0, 10.2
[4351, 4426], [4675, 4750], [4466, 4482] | -1.0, 9.55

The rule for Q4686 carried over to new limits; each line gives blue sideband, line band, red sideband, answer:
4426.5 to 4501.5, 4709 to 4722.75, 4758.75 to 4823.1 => -0.019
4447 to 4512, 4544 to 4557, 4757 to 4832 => 0.020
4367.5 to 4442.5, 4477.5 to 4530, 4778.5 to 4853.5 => -0.077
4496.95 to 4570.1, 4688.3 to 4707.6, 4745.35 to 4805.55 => 0.016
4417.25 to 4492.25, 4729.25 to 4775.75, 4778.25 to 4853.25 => 0.001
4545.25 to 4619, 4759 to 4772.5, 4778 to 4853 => 0.014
